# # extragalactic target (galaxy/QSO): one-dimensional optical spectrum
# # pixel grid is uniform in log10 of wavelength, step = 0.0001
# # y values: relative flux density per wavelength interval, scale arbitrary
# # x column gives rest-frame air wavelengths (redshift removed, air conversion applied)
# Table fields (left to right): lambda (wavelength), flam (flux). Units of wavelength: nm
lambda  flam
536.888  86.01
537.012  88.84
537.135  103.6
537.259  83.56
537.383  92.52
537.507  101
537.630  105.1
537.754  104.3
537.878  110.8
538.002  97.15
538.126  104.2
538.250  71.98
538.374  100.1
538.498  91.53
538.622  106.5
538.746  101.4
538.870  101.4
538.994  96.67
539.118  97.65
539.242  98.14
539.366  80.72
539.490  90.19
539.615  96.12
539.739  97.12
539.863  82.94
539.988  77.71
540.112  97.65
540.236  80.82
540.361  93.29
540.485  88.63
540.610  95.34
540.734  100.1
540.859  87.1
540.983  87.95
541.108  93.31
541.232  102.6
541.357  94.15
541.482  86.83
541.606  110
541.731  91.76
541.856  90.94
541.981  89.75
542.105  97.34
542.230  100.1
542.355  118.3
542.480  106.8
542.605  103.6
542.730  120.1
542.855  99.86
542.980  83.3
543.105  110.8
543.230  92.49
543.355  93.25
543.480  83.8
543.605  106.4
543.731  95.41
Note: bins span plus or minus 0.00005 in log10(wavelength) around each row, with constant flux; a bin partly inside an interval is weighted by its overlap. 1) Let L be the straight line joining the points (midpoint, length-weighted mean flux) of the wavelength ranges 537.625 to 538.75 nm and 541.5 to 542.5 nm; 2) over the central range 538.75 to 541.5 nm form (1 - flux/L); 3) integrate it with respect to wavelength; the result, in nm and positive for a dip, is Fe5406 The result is 0.19 nm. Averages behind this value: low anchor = 98.8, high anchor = 99.8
